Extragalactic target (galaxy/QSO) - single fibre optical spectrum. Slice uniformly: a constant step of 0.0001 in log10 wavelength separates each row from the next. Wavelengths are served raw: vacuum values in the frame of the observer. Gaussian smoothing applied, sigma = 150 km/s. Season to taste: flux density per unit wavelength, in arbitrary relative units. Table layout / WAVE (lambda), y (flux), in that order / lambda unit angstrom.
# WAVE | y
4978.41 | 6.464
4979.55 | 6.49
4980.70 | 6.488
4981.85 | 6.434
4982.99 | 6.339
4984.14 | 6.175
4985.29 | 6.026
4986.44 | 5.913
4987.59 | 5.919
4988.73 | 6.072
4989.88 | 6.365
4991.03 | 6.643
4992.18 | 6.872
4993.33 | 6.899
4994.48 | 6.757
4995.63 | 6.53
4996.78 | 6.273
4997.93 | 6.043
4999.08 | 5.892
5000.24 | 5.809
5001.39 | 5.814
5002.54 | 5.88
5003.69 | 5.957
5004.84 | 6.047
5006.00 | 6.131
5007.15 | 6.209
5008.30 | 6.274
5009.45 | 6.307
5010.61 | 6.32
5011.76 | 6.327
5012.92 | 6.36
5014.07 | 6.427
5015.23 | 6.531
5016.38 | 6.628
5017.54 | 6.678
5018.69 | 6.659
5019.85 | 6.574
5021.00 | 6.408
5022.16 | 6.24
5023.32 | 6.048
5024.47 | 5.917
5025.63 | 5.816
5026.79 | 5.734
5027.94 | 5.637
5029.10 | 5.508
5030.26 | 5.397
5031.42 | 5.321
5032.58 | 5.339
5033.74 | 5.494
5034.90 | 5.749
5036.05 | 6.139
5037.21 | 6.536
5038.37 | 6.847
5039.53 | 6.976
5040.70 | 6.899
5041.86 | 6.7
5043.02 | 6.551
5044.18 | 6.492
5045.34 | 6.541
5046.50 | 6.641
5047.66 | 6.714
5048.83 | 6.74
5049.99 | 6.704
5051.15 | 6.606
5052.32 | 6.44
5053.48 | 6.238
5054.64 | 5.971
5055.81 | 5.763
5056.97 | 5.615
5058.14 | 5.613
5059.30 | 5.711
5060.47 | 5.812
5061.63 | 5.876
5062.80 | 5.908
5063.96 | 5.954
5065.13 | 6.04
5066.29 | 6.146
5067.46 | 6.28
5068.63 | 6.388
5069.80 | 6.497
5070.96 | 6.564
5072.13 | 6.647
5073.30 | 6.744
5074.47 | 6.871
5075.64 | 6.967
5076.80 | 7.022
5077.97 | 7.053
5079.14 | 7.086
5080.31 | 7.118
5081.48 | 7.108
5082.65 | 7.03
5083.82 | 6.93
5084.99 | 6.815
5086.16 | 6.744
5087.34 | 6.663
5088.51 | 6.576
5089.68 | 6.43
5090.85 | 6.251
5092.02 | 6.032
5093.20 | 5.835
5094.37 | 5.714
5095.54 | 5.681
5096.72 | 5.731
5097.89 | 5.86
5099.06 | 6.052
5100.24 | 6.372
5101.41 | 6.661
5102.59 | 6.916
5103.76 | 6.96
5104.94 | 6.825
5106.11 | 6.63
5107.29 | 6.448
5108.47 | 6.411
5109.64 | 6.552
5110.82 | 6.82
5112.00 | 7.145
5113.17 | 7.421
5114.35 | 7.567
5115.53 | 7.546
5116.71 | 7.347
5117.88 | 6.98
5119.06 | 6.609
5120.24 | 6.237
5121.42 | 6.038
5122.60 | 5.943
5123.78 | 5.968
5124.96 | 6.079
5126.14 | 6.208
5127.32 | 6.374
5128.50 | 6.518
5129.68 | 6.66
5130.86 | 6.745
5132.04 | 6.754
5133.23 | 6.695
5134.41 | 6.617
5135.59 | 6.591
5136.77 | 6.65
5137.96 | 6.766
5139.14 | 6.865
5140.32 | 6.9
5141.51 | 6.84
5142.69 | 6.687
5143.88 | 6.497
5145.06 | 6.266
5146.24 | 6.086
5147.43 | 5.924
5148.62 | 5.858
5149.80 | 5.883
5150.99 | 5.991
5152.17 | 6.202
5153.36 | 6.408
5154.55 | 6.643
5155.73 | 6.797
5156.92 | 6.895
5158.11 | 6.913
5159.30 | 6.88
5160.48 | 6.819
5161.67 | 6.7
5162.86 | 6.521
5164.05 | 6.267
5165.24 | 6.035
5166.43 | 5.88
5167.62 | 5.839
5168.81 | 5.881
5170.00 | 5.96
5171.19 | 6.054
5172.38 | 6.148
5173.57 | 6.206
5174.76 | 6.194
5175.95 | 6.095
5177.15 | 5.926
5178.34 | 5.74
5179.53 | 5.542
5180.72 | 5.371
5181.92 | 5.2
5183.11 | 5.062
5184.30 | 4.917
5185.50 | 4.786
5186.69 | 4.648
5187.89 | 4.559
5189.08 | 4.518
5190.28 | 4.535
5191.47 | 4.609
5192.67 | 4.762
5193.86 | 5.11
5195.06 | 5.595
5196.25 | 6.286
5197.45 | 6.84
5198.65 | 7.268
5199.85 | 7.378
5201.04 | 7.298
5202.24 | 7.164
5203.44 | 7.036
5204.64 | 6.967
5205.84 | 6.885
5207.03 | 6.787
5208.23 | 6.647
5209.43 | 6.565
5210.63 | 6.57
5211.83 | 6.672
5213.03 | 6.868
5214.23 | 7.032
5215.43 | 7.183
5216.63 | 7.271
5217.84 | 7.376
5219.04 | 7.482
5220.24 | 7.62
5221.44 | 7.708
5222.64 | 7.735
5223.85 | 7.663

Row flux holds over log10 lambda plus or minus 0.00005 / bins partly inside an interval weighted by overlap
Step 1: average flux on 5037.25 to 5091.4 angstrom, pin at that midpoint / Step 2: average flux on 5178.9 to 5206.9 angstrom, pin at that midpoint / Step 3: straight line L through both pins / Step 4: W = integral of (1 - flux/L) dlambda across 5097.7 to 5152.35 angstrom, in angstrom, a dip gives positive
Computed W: -3.54 angstrom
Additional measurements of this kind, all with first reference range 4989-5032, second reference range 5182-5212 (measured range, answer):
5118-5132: -0.7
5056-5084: -1.5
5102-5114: -1.5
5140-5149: -0.5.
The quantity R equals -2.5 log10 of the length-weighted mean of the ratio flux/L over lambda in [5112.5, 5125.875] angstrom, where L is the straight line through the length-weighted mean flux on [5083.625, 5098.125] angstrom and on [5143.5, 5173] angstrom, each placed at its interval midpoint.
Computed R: -0.07 mag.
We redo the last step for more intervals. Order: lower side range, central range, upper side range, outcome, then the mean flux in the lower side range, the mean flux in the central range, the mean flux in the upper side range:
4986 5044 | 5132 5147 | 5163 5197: -0.17 mag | 6.21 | 6.62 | 5.51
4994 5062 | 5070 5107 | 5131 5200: -0.08 mag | 6.19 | 6.58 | 6.06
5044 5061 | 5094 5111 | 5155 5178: -0.02 mag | 6.23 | 6.37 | 6.31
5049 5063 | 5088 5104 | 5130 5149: 0.01 mag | 6.05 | 6.2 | 6.55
